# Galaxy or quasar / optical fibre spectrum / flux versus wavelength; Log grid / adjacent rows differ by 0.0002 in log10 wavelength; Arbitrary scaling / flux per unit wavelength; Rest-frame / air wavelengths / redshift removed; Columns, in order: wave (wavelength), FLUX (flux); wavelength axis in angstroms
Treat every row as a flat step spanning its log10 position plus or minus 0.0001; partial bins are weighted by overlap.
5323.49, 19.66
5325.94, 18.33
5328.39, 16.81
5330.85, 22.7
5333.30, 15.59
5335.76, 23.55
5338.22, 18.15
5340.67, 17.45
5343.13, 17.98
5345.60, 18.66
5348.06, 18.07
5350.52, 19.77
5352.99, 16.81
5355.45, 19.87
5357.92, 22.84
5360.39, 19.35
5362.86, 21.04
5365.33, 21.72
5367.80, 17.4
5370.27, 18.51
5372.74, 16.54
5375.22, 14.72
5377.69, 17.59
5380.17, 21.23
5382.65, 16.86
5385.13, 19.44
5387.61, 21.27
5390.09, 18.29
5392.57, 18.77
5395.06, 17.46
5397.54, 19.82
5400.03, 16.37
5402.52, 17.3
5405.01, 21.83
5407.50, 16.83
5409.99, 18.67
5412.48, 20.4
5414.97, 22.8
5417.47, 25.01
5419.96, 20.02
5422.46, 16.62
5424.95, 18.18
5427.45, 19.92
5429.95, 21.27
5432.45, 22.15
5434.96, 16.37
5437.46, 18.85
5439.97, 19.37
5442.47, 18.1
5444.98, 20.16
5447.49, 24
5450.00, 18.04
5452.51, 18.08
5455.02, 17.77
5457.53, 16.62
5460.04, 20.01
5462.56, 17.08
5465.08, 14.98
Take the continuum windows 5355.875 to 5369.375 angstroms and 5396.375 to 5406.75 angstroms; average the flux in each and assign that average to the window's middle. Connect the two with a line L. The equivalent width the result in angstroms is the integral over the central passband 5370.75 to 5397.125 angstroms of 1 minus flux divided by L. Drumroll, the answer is 1.6 angstroms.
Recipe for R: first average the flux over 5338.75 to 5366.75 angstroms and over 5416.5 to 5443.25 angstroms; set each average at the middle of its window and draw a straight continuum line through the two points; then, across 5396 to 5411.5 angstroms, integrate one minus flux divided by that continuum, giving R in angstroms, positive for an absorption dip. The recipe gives 0.82 angstroms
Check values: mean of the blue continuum 19.4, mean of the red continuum 19.6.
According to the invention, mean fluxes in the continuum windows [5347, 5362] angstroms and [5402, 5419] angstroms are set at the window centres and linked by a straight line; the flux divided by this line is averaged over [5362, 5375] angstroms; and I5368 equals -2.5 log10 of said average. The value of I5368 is 0.063 mag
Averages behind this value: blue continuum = 19.5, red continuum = 20.5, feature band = 18.6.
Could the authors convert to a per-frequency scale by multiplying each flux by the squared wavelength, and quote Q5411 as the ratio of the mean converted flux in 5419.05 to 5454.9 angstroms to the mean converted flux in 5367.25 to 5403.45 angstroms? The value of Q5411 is 1.1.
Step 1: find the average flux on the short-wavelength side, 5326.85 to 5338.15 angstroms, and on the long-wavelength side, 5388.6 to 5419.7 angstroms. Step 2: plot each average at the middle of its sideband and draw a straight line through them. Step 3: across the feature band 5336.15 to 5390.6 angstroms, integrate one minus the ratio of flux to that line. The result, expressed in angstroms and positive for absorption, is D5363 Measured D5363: 1.7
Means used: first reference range 19.5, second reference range 19.5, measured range 18.9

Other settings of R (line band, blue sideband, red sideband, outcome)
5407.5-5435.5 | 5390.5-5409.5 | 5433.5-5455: -2.07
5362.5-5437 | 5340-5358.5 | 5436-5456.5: -0.30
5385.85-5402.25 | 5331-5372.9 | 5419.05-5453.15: 0.57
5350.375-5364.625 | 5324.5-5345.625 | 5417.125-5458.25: -0.82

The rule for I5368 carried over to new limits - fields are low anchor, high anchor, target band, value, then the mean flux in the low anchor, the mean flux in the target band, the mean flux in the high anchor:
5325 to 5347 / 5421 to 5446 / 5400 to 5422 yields -0.05 mag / 18.8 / 20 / 19.1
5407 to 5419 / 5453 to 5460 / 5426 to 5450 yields -0.04 mag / 21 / 19.9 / 17.8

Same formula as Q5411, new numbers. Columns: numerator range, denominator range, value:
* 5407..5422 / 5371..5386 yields 1.18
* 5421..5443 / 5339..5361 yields 1.03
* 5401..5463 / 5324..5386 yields 1.06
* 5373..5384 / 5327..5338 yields 0.91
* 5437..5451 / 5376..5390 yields 1.06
